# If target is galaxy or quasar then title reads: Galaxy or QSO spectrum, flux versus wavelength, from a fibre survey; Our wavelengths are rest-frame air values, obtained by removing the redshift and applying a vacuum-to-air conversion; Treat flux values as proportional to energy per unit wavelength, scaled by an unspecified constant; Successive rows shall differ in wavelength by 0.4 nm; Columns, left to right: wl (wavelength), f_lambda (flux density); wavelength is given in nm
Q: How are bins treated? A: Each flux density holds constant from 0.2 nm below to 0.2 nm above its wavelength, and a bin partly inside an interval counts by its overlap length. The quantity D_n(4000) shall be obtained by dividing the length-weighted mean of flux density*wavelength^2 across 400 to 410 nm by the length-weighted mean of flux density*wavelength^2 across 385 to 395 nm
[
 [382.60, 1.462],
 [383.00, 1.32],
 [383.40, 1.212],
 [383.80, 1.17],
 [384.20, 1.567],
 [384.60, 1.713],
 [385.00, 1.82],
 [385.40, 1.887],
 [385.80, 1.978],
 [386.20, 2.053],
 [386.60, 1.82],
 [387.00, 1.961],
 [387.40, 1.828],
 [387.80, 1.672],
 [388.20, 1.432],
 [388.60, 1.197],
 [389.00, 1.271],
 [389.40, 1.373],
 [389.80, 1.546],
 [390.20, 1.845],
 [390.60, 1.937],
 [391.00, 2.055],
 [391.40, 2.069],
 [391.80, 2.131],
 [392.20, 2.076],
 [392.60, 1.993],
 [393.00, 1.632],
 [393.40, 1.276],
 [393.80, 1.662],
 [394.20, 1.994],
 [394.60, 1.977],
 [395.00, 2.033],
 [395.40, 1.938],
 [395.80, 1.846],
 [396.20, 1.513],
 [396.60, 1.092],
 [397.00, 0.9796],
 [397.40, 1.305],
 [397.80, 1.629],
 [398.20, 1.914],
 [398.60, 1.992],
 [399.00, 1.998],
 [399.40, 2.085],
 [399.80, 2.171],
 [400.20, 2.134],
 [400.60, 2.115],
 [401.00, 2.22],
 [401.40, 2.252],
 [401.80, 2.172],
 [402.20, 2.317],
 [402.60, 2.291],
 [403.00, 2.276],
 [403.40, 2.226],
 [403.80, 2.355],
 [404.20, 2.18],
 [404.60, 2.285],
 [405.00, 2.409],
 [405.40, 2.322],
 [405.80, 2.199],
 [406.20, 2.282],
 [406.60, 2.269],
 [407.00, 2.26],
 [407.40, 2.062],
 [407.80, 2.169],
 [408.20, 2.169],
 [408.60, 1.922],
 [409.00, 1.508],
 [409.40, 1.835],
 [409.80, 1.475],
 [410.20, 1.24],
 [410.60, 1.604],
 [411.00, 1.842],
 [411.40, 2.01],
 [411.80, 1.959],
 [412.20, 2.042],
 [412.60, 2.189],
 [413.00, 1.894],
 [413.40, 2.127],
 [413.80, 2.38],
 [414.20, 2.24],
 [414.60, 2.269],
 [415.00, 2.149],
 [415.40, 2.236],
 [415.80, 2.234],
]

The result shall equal 1.30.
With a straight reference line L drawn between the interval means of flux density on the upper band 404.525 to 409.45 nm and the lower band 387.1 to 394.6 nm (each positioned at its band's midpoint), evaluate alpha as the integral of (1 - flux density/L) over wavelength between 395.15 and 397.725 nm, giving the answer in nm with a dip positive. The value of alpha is 0.55 nm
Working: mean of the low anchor 1.73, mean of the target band 1.47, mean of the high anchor 2.14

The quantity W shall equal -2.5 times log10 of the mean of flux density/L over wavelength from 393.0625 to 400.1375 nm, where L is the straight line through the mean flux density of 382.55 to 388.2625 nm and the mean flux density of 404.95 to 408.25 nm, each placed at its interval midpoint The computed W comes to 0.14 mag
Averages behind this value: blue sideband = 1.67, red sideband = 2.23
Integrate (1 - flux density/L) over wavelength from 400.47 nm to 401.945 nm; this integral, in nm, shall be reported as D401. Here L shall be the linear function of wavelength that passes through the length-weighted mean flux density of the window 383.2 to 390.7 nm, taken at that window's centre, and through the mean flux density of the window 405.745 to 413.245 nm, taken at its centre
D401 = -0.29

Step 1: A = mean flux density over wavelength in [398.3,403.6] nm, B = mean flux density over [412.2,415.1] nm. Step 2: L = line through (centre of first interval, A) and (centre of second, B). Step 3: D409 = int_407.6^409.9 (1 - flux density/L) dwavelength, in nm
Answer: 0.33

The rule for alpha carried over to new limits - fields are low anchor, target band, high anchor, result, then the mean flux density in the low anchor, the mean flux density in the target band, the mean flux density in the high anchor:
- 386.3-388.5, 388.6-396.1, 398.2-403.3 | 0.39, 1.73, 1.79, 2.16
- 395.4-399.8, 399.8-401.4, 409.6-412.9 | -0.44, 1.67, 2.17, 1.8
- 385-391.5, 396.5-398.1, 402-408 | 0.57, 1.74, 1.3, 2.26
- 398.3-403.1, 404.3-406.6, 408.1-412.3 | -0.38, 2.16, 2.29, 1.77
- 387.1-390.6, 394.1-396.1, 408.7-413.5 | -0.38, 1.56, 1.93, 1.81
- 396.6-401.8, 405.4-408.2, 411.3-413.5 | -0.35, 1.88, 2.21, 2.03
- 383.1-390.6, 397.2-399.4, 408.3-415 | -0.04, 1.63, 1.8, 1.92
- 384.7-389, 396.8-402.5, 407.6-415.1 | -0.32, 1.74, 1.95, 1.95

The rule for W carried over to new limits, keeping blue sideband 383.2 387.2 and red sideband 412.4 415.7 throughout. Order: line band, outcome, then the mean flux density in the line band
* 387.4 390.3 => 0.193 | 1.49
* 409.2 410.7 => 0.351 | 1.53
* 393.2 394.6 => 0.104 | 1.69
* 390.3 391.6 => -0.111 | 2.01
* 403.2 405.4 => -0.133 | 2.29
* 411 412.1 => 0.097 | 1.96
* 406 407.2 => -0.102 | 2.27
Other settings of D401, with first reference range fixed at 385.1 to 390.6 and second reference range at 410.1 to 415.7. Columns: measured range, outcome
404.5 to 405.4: -0.20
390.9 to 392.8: -0.35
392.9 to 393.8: 0.15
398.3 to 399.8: -0.16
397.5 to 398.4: 0.05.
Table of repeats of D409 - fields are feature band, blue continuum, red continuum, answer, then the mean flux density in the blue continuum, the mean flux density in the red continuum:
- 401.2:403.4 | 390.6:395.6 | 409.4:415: -0.38 nm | 1.9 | 1.95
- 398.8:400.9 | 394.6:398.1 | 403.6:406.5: -0.27 nm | 1.58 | 2.29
